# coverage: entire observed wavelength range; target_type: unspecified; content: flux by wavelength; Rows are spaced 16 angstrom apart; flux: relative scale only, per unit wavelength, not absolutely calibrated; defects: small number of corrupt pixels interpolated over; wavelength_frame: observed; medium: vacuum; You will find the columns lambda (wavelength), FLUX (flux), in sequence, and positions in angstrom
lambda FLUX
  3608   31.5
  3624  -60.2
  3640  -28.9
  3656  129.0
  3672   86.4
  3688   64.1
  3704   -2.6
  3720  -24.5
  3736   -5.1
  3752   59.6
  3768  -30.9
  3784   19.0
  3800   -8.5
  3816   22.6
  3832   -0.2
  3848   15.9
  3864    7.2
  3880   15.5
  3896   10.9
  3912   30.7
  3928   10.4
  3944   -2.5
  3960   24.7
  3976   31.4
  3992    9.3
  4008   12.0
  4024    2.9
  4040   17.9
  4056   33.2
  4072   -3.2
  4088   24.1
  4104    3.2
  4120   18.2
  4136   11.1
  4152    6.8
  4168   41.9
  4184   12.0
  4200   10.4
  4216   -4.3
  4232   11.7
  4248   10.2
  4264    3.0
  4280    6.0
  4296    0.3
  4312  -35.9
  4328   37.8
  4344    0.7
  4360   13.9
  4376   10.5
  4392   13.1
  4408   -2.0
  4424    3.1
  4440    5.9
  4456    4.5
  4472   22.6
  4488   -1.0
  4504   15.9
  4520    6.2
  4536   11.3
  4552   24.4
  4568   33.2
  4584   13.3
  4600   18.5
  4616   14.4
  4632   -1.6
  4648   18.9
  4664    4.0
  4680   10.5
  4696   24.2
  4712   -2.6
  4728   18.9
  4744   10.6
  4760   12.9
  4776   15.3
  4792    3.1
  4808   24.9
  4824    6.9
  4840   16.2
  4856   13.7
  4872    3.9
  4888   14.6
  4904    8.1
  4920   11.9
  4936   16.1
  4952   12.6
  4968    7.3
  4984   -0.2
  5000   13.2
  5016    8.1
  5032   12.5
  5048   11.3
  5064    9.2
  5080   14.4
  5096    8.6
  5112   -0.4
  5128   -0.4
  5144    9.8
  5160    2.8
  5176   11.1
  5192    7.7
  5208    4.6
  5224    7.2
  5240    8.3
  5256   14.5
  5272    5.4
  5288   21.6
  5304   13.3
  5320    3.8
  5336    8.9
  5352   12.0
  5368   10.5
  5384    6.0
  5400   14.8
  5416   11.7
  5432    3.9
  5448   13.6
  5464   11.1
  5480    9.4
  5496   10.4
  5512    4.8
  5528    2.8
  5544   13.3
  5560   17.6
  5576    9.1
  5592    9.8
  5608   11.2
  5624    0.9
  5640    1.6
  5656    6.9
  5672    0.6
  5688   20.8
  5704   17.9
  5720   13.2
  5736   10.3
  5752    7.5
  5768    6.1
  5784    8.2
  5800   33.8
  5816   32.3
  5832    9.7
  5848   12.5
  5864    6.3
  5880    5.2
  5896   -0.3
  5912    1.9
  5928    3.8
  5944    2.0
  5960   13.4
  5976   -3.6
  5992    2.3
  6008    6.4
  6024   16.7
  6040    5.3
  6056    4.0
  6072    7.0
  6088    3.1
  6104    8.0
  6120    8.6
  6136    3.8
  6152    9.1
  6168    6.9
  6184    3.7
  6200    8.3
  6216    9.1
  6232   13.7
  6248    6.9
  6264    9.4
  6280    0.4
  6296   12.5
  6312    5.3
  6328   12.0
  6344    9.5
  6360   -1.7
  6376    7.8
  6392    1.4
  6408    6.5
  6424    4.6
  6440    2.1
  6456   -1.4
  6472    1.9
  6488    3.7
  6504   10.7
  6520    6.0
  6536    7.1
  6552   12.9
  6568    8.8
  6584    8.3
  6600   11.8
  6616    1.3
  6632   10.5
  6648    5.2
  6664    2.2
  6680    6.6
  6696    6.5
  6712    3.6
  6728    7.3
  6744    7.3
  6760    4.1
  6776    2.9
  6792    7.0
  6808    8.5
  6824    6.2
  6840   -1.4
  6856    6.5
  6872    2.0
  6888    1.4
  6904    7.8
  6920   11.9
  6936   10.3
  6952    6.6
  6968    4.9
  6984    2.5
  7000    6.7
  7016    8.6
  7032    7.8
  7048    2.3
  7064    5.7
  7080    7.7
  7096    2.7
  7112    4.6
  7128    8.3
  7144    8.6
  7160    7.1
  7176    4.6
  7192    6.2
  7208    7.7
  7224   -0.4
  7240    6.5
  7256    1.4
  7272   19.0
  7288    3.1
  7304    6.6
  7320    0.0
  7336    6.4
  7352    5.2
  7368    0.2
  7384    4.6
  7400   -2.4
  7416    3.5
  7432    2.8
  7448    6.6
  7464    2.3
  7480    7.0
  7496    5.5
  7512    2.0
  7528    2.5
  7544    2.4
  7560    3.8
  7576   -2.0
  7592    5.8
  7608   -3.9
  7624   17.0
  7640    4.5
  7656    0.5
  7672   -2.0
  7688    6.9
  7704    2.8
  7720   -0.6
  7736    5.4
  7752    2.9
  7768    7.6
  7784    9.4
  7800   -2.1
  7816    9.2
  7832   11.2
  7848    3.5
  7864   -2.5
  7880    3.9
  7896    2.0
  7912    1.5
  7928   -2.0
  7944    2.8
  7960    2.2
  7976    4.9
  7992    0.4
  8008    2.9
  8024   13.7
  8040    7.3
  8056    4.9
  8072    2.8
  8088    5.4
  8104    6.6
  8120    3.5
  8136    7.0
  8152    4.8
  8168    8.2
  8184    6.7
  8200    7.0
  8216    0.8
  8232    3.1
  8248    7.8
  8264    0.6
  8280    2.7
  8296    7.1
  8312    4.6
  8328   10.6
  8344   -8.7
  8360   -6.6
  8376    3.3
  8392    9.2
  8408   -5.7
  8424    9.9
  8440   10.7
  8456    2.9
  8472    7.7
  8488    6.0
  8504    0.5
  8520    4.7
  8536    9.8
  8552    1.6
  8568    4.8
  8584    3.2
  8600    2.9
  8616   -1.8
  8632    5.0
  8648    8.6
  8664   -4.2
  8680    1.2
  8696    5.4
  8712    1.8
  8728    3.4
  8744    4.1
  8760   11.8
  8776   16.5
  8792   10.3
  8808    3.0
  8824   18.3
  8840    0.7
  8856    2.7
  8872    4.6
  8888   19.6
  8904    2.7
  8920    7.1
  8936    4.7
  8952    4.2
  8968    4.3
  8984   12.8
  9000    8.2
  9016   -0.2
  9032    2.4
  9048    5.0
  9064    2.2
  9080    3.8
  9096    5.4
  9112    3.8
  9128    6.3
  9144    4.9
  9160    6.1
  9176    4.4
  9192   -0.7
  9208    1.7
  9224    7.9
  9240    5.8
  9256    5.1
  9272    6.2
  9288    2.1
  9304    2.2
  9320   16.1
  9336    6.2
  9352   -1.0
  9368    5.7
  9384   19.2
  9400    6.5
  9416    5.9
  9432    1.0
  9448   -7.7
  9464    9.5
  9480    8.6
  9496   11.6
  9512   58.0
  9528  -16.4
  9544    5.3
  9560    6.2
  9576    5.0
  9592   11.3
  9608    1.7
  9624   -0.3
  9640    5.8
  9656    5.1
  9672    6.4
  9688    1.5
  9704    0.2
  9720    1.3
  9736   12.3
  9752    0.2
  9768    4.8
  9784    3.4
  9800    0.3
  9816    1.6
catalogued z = 1.551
